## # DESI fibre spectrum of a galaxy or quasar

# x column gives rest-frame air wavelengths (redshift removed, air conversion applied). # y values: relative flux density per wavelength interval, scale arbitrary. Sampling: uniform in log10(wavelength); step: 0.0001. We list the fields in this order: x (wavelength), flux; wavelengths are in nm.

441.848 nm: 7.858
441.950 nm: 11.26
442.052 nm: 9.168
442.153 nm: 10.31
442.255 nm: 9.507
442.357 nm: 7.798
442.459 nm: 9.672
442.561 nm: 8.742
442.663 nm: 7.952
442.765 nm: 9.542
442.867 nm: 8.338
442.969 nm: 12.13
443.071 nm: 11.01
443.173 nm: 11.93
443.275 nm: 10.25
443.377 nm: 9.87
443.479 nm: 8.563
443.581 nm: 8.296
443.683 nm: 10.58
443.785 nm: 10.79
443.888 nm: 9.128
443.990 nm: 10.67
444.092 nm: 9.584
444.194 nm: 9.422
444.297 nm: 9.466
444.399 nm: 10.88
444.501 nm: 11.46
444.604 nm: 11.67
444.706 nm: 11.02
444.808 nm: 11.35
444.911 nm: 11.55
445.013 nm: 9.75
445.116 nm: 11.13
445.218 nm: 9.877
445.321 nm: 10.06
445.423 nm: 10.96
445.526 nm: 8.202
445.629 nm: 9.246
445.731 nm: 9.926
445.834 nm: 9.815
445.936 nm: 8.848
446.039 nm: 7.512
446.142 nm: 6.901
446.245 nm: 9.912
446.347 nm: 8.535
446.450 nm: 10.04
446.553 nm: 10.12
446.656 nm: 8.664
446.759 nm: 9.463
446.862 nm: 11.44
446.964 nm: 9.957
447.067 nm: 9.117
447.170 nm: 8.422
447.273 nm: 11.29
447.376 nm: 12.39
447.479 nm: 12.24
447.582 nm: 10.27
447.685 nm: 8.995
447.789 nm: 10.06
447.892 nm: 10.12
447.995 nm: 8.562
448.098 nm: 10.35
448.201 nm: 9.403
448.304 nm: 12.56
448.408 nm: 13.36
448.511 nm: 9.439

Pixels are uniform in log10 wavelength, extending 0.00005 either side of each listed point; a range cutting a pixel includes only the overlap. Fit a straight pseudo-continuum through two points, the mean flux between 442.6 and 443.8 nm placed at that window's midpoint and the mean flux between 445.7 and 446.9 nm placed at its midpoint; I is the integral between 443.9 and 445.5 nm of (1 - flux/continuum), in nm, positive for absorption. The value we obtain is -0.16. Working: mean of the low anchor 9.9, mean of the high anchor 9.22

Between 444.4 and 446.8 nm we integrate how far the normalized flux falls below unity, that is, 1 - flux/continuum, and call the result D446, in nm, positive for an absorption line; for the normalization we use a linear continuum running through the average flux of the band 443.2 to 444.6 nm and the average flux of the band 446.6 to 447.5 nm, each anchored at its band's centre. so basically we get 0.07 nm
